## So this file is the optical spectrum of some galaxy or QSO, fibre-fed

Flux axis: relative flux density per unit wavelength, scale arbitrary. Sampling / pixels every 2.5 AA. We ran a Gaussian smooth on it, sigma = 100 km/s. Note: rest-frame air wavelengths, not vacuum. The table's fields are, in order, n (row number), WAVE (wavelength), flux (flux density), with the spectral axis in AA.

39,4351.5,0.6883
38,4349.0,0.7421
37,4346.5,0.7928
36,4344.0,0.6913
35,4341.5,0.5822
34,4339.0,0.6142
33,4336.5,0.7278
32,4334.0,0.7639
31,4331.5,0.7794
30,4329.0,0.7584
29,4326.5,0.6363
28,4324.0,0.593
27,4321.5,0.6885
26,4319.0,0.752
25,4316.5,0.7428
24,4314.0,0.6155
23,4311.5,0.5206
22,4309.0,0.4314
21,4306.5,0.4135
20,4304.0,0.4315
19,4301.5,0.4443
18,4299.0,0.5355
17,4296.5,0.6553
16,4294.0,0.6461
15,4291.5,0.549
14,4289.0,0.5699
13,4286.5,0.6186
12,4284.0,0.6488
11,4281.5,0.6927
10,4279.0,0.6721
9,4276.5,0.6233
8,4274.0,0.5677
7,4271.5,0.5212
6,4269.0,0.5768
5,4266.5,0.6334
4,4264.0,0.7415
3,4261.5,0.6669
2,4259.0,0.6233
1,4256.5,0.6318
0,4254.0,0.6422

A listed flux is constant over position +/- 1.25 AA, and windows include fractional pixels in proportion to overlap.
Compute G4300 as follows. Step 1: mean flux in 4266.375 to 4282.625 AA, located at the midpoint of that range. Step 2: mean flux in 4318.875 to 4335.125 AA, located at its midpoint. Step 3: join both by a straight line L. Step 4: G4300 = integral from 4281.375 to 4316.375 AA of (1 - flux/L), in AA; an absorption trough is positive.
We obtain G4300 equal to 5.2 AA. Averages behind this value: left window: 0.61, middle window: 0.557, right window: 0.707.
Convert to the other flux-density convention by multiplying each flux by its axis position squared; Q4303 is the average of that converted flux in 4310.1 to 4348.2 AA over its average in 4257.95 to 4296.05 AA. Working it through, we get 1.1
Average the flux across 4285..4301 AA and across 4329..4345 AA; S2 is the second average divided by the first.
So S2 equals 1.2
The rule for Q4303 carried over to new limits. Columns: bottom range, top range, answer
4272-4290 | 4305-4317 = 0.86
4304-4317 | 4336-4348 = 1.32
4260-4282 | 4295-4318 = 0.86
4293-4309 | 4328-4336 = 1.51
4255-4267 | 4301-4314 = 0.72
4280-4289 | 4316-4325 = 1.10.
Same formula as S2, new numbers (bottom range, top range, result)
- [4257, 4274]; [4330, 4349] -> 1.14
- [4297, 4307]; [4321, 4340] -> 1.47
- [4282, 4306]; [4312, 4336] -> 1.23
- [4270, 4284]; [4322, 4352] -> 1.13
